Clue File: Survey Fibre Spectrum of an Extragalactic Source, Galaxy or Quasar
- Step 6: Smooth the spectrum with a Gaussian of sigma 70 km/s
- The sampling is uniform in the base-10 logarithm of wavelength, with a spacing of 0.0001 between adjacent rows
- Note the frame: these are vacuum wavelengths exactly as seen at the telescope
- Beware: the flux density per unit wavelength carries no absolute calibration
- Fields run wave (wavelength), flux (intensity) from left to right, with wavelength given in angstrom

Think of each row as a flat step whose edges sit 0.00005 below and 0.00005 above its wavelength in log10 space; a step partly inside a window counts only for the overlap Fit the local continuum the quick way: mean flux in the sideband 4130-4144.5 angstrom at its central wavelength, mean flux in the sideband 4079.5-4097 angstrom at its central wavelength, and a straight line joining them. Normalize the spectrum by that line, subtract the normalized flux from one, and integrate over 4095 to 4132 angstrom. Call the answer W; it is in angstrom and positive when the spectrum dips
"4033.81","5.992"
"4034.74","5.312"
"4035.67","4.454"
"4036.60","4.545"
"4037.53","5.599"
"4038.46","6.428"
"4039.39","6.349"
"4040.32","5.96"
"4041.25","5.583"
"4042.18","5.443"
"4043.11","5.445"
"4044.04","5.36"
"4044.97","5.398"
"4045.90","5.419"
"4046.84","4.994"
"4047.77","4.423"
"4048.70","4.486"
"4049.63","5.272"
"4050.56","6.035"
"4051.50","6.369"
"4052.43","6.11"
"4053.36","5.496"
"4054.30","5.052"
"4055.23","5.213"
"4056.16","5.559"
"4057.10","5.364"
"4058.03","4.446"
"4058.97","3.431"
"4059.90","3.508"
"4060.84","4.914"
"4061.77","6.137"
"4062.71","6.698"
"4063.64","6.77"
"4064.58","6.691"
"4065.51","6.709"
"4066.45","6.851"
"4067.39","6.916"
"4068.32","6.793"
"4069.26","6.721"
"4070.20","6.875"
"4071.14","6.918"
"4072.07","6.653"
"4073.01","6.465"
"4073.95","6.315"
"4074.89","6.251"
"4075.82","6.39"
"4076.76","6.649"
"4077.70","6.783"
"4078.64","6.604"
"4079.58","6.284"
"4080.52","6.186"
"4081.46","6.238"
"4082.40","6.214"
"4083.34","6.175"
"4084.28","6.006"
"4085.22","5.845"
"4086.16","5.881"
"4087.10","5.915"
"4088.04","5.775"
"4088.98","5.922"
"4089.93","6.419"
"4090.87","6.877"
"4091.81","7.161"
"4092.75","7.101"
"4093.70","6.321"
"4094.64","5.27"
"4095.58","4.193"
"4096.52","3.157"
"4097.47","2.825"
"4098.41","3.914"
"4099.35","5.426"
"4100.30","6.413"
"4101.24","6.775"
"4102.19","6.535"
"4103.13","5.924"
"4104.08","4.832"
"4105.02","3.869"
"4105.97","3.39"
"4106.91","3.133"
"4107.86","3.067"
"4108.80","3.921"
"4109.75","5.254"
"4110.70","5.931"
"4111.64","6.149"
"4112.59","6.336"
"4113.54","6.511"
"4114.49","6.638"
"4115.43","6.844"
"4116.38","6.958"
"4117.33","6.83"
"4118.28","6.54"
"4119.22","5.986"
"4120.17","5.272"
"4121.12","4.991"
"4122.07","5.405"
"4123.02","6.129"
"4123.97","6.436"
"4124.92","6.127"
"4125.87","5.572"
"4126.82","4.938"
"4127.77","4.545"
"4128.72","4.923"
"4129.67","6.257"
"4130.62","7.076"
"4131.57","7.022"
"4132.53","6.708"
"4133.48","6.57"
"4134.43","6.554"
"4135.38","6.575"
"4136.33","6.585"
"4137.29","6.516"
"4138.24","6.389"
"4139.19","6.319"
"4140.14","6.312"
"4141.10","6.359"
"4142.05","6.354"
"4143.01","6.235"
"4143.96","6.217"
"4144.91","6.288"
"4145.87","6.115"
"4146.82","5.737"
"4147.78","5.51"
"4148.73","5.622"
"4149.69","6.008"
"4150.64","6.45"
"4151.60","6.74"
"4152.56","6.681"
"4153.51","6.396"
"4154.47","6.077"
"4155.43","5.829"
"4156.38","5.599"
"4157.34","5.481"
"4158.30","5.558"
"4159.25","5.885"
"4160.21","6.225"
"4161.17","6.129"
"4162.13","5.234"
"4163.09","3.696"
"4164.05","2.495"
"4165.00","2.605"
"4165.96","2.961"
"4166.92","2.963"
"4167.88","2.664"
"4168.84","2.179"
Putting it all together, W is 4.8 angstrom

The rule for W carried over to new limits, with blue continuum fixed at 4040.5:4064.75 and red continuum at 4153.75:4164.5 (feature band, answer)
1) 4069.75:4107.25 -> -3.2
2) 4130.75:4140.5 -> -2.3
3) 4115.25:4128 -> -1.4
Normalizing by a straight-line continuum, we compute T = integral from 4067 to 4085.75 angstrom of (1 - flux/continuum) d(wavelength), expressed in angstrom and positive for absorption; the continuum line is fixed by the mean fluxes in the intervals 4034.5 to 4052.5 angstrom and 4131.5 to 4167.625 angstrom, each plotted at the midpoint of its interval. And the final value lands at -3.2 angstrom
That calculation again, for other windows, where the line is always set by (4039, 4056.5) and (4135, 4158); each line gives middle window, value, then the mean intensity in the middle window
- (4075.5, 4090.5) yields -1.3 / 6.21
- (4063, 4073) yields -2.1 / 6.78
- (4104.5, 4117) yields 1.4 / 5.25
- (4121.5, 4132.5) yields 0.3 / 5.88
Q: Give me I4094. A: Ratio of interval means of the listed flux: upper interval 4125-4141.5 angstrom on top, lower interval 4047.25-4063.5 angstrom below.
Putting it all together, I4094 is 1.18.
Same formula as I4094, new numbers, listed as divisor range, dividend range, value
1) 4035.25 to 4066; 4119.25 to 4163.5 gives 1.10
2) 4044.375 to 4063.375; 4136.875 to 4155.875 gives 1.19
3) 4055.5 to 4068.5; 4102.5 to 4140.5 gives 1.01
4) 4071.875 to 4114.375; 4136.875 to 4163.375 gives 1.06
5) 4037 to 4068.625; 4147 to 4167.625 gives 0.93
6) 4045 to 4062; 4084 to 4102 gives 1.10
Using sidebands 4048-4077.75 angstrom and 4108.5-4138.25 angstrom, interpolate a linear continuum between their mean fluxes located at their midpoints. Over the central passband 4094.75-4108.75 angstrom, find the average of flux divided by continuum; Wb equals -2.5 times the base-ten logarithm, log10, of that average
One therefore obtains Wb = 0.31 mag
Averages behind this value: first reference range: 5.94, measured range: 4.54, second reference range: 6.08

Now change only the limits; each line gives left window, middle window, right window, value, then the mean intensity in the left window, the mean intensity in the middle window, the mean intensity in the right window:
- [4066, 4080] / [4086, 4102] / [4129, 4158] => 0.16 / 6.63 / 5.62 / 6.27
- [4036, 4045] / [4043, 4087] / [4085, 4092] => 0.00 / 5.61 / 5.91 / 6.2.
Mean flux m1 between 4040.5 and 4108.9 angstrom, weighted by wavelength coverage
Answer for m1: 5.66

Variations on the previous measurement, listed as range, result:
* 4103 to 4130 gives 5.46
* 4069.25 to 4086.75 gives 6.38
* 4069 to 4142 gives 5.91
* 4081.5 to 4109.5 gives 5.33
